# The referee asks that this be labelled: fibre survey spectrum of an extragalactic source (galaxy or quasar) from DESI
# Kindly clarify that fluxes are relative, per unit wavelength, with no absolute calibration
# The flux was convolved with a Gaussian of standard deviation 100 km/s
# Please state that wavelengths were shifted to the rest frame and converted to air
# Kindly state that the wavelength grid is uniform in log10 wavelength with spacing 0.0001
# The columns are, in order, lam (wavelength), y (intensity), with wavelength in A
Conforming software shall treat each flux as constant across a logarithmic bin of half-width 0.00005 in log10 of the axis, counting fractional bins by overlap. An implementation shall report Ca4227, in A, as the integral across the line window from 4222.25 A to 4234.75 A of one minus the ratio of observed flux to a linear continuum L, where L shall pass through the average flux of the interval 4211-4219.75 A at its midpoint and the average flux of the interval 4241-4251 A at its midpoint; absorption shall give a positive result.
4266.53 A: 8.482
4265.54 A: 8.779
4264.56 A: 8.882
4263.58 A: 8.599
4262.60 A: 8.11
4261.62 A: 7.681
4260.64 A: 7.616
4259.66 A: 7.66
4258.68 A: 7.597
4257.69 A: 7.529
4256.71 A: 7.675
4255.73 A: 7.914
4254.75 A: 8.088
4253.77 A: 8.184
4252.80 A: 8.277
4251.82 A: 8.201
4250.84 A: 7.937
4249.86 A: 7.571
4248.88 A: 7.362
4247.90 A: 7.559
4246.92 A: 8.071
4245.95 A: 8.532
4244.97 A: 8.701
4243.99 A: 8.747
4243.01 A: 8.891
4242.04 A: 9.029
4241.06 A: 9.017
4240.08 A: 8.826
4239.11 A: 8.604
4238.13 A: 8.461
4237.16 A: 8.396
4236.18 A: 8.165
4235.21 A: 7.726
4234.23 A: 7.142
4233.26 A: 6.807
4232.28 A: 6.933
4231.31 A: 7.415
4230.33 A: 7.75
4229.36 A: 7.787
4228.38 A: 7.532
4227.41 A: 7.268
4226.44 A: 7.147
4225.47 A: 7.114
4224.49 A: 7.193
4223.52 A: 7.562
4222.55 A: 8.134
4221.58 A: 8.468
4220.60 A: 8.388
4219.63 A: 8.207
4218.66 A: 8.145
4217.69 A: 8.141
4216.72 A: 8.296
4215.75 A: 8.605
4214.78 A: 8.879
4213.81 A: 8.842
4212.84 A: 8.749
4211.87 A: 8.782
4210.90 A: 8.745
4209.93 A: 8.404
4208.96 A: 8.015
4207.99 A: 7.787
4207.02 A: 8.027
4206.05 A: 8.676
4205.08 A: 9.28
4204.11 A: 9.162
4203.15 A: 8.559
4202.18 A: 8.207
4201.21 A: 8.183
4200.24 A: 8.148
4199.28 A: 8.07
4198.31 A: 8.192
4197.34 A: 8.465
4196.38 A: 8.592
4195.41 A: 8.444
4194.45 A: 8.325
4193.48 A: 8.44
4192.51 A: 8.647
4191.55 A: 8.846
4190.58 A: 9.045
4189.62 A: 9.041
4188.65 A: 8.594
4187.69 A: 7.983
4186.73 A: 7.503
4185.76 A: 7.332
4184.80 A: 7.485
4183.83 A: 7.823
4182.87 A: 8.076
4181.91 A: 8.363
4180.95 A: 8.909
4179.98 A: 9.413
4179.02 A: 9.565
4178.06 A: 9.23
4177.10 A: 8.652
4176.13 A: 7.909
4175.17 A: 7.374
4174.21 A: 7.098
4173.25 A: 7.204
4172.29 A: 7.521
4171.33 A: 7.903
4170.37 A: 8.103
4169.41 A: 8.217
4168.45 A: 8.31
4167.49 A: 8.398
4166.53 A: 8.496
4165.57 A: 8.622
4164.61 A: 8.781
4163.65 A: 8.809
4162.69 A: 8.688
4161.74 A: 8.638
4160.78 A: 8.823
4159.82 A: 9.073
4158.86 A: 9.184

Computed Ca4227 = 1.60 A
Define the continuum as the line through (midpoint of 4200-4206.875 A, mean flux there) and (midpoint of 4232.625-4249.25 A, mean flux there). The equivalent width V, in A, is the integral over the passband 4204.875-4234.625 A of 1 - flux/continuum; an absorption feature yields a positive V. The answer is 1.5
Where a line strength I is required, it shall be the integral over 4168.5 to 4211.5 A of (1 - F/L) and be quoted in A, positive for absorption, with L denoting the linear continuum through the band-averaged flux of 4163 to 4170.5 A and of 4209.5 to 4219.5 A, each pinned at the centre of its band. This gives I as 1.0 A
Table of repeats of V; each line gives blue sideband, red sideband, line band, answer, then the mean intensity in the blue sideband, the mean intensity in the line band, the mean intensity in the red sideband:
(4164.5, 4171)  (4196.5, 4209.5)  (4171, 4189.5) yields 0.6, 8.38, 8.12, 8.37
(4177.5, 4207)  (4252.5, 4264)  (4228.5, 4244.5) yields 0.0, 8.48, 8.09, 7.9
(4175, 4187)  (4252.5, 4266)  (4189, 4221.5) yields -1.1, 8.31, 8.49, 8.04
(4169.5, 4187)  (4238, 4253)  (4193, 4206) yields -0.5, 8.09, 8.47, 8.36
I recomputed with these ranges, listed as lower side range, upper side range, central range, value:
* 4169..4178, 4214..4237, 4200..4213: -1.1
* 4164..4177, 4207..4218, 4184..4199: -0.1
